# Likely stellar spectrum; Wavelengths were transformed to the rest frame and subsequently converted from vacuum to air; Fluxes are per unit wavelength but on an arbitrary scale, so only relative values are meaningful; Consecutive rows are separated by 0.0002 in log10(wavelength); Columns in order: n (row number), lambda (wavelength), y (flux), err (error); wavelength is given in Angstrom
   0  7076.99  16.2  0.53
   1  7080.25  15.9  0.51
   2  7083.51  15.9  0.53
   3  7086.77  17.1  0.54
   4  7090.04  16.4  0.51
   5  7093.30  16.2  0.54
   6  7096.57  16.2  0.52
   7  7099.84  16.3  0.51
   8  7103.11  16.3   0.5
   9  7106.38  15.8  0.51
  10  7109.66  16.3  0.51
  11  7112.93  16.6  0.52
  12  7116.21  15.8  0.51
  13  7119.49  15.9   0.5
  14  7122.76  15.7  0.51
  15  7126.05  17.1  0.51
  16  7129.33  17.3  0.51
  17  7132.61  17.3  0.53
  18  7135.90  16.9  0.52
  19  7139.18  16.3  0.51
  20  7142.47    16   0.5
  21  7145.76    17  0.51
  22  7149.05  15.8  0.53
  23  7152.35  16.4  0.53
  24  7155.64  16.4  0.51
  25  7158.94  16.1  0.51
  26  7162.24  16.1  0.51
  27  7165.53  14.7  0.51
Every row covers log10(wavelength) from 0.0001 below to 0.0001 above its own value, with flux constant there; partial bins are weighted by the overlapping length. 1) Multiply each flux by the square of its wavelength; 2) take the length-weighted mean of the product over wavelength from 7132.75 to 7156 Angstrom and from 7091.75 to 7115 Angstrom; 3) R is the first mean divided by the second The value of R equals 1.03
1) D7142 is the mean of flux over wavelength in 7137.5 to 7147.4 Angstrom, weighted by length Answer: 16.4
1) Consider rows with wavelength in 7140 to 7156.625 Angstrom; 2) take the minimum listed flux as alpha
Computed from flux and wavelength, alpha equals 15.8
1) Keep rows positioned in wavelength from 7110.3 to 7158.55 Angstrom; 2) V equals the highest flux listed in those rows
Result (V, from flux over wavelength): 17.3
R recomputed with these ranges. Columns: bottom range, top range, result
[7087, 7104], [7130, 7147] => 1.04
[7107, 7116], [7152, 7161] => 1.01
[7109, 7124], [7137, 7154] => 1.02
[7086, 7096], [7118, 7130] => 1.01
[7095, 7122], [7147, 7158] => 1.02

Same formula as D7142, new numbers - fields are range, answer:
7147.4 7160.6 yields 16.2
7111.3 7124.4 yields 16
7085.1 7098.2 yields 16.5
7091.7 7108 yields 16.2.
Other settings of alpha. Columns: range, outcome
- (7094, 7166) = 14.7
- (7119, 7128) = 15.7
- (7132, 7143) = 16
